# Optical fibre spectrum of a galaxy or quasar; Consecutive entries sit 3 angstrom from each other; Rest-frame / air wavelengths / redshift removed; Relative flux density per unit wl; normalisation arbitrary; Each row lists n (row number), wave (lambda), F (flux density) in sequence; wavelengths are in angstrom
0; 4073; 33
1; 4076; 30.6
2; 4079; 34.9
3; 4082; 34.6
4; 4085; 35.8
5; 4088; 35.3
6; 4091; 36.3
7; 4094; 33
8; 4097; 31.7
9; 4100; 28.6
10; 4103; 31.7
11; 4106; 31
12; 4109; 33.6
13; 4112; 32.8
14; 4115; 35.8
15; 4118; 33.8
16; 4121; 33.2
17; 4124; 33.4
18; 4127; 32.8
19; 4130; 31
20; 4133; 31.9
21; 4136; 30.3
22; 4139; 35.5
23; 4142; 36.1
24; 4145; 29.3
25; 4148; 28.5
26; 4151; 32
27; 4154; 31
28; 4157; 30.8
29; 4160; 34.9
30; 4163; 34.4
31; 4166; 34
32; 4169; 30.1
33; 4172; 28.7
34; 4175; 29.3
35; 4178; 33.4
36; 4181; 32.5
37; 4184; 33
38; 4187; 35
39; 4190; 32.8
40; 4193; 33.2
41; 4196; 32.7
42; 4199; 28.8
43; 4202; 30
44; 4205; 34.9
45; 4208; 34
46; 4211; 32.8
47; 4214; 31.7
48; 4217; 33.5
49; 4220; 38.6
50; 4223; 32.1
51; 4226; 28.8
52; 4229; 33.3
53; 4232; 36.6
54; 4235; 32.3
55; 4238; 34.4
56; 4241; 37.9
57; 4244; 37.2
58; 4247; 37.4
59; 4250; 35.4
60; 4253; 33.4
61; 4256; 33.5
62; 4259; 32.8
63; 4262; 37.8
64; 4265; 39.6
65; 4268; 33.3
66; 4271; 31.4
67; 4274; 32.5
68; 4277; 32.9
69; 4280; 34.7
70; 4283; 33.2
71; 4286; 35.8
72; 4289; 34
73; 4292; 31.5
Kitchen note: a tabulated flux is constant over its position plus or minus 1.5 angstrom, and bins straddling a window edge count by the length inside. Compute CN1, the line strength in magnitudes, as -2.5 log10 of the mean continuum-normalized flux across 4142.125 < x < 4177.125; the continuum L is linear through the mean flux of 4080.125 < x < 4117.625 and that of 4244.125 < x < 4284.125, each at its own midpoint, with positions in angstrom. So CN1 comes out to 0.08 mag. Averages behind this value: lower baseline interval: 33.4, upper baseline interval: 34.6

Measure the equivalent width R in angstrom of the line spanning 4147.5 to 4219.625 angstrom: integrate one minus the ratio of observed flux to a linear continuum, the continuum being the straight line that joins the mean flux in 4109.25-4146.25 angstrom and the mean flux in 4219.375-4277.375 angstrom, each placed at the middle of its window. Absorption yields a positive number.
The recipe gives 3.0 angstrom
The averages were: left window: 33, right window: 34.5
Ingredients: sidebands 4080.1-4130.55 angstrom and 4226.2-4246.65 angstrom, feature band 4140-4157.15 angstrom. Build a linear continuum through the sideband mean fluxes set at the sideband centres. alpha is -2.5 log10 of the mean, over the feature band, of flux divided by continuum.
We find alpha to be 0.079 mag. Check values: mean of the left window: 33.3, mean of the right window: 35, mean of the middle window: 31.4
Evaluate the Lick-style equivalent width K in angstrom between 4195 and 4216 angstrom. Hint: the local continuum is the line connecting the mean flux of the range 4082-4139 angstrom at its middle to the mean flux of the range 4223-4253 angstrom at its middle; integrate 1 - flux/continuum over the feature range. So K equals 1.3 angstrom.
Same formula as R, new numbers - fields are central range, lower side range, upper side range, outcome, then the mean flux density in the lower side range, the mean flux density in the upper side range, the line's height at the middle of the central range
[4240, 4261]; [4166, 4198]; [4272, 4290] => -1.3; 32.1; 33.8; 33.3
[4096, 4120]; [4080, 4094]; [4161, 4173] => 1.4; 35.2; 32.1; 34.4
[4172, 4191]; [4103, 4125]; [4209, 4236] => 0.5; 33.3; 33.3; 33.3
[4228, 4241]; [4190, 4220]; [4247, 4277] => -0.4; 32.7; 34.5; 33.6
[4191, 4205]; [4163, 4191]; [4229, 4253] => 0.7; 32.2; 35.6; 33.3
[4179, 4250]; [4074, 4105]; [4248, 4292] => 0.6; 33.2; 34.2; 33.9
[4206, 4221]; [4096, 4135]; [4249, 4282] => -0.2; 32.4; 34.3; 33.6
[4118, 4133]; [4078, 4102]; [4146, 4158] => -0.4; 33.7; 30.5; 31.9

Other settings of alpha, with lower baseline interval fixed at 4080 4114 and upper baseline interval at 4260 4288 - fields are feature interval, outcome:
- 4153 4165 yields 0.02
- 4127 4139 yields 0.05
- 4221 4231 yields 0.07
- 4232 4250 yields -0.05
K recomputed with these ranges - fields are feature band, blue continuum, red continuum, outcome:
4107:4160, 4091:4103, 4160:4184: -1.0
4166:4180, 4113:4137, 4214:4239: 1.0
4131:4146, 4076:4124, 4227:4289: 0.5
